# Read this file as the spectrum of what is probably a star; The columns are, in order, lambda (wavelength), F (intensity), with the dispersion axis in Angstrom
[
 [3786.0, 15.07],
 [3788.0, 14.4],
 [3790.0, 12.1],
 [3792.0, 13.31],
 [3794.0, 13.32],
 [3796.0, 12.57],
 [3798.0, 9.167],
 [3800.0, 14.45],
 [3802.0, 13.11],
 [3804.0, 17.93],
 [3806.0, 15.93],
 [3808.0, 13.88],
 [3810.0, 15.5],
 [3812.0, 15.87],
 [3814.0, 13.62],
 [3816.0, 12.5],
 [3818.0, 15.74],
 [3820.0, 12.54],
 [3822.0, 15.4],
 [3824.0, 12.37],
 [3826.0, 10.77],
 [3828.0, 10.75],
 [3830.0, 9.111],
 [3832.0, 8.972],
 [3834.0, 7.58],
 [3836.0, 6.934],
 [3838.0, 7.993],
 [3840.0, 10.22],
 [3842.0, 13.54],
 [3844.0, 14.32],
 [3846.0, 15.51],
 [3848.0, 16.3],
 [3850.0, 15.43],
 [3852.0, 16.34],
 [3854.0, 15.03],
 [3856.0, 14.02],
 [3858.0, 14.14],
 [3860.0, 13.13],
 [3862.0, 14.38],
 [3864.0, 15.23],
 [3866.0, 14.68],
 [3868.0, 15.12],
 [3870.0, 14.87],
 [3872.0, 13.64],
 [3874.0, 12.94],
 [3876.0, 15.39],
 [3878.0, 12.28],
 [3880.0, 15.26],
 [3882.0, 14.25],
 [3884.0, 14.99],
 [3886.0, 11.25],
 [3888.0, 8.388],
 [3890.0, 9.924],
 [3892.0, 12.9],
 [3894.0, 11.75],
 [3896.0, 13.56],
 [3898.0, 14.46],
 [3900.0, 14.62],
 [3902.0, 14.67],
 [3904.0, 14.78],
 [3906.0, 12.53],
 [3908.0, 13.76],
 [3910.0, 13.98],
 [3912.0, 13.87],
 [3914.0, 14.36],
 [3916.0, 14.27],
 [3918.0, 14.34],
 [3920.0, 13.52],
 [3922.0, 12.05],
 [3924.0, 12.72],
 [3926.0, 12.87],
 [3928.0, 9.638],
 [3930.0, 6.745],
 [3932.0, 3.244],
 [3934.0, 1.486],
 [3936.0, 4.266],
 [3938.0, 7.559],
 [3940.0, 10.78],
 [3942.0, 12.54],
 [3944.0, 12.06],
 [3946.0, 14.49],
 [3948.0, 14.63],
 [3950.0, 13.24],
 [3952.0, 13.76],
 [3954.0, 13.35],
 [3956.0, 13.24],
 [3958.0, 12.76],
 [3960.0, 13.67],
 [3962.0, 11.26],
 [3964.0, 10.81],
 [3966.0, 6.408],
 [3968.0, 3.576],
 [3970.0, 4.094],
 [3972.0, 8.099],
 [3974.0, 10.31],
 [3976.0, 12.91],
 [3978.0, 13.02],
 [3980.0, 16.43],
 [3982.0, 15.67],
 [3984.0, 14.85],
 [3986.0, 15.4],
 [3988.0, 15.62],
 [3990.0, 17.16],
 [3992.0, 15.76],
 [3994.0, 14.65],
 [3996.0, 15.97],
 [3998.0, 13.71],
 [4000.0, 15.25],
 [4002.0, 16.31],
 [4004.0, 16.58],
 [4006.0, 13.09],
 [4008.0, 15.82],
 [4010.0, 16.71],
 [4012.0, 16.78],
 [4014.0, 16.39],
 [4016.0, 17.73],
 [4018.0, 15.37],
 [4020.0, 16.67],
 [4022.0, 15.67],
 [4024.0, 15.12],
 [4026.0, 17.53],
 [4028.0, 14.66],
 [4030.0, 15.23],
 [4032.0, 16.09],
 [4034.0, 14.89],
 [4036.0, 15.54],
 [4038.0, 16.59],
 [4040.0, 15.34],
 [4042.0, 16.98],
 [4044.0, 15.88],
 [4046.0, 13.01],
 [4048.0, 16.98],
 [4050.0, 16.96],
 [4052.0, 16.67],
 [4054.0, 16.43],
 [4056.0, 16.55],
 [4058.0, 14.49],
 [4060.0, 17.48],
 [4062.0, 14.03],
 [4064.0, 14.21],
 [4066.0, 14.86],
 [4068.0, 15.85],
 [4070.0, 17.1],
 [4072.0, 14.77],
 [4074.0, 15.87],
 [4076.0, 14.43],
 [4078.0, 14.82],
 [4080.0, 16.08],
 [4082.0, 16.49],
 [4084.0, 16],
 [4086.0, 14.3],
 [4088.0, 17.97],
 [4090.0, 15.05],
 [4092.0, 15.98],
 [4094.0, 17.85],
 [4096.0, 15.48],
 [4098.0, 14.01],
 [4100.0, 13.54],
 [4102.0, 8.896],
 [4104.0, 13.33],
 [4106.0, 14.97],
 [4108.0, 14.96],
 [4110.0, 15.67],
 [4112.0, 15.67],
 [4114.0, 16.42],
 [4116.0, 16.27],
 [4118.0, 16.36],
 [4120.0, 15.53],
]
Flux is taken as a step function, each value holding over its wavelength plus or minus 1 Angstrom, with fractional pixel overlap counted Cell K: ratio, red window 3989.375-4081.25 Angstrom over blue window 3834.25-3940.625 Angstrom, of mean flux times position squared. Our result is 1.4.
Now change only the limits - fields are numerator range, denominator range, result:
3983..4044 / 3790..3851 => 1.36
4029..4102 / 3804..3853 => 1.36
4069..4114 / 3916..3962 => 1.47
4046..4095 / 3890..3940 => 1.49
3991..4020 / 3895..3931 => 1.26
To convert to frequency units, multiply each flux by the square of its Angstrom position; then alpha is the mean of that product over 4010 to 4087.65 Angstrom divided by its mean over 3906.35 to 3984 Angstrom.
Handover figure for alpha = 1.5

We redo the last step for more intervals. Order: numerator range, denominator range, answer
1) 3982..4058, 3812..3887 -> 1.31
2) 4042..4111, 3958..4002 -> 1.27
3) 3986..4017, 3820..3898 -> 1.32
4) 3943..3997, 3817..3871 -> 1.04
